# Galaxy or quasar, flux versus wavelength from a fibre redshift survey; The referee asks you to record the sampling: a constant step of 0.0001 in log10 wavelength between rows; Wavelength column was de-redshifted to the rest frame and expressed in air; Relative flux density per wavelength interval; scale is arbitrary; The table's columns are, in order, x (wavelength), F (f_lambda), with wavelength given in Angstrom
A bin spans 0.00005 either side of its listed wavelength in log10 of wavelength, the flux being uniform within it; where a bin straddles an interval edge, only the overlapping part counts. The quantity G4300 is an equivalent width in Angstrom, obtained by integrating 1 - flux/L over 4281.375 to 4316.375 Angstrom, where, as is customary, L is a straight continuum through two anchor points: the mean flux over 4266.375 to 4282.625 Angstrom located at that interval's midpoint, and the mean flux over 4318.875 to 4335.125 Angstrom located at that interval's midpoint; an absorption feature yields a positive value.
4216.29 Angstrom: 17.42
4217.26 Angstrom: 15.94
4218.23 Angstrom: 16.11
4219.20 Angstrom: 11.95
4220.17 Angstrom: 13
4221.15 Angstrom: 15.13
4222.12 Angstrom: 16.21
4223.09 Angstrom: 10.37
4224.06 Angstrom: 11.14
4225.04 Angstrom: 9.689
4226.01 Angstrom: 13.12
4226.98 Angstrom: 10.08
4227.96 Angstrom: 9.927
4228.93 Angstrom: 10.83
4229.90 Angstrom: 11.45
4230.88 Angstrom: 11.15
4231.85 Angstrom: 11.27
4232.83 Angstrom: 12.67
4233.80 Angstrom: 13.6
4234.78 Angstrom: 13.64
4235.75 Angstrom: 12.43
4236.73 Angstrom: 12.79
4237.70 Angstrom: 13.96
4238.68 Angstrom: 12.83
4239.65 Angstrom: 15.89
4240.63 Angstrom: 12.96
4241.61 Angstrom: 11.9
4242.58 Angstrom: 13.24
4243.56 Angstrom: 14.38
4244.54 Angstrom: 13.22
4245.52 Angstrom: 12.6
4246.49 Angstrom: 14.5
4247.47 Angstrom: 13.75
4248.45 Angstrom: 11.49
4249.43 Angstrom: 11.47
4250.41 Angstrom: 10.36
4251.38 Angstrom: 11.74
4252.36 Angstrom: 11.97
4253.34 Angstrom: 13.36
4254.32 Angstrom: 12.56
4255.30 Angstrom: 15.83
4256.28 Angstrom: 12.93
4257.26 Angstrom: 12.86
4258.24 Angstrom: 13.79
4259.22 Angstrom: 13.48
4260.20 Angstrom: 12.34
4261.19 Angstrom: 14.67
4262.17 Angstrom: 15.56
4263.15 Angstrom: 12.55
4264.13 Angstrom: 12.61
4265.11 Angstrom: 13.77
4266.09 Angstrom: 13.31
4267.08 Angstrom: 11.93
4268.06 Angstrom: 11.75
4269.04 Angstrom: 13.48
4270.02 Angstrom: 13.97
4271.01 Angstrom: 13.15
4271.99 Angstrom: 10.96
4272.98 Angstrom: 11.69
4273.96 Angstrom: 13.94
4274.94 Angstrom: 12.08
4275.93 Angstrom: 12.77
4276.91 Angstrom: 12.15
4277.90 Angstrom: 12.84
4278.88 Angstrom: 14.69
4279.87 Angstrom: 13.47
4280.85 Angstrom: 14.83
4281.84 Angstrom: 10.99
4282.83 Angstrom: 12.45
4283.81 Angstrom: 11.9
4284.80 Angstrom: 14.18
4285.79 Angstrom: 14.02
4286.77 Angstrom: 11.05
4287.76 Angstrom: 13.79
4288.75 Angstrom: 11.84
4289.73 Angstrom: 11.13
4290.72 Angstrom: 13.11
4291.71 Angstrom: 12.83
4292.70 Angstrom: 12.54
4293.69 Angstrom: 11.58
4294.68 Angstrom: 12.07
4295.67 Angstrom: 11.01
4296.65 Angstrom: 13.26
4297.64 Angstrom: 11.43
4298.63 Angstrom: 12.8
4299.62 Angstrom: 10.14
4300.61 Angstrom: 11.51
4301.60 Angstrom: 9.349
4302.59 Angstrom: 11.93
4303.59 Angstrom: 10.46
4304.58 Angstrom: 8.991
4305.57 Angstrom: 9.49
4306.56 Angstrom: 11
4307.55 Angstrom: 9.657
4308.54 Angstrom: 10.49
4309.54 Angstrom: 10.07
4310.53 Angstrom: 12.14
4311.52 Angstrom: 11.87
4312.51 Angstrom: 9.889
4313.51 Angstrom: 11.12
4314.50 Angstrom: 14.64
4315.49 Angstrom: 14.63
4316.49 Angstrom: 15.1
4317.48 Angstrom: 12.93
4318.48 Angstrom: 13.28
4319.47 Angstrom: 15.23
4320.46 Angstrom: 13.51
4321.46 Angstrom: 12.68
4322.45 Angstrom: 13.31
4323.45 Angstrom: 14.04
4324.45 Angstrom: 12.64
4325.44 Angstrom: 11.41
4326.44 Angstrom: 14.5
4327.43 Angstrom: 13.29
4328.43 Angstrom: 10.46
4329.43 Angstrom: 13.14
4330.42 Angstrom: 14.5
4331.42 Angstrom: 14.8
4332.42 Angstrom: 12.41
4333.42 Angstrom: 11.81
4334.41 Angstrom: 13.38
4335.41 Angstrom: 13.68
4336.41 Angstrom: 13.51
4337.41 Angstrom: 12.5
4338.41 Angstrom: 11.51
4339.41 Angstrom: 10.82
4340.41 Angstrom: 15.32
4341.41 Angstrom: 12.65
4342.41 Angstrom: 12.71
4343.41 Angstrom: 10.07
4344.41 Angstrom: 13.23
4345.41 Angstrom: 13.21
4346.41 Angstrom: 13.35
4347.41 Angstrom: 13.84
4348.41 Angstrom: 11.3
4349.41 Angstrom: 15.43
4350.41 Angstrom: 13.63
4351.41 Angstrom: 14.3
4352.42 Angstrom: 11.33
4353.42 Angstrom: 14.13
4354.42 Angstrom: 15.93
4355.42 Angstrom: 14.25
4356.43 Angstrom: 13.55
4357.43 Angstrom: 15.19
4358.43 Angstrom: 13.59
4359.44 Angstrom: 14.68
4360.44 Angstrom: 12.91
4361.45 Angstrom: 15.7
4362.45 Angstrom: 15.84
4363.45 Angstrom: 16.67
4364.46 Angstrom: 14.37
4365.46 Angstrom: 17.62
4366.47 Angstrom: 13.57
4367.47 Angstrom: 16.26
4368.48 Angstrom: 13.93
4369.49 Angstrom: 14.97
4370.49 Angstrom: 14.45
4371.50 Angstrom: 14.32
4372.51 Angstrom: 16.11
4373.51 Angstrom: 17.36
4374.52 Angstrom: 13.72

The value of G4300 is 3.4 Angstrom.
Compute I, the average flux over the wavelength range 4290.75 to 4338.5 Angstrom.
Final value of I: 12.3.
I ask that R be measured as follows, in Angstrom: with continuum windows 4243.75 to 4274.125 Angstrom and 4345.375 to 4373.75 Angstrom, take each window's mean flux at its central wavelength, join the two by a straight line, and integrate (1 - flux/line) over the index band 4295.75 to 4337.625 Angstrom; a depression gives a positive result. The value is 4.78 Angstrom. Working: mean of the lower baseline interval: 13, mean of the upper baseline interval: 14.5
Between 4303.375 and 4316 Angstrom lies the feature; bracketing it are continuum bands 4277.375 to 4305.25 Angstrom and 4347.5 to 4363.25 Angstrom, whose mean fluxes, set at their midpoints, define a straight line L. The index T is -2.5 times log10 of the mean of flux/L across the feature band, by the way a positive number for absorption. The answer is 0.145 mag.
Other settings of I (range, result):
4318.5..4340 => 13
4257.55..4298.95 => 12.8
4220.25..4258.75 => 12.6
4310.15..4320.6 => 13.1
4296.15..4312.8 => 10.9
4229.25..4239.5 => 12.7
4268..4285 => 12.9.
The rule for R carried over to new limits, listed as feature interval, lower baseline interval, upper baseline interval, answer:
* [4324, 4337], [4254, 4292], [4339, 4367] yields 0.6 Angstrom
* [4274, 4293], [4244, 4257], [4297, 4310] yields -2.3 Angstrom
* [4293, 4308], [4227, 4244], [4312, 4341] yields 2.3 Angstrom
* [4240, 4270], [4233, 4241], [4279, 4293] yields 0.4 Angstrom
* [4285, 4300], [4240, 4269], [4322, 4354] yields 0.9 Angstrom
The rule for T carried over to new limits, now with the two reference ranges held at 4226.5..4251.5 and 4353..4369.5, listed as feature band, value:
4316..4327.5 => 0.05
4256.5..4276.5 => 0.00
